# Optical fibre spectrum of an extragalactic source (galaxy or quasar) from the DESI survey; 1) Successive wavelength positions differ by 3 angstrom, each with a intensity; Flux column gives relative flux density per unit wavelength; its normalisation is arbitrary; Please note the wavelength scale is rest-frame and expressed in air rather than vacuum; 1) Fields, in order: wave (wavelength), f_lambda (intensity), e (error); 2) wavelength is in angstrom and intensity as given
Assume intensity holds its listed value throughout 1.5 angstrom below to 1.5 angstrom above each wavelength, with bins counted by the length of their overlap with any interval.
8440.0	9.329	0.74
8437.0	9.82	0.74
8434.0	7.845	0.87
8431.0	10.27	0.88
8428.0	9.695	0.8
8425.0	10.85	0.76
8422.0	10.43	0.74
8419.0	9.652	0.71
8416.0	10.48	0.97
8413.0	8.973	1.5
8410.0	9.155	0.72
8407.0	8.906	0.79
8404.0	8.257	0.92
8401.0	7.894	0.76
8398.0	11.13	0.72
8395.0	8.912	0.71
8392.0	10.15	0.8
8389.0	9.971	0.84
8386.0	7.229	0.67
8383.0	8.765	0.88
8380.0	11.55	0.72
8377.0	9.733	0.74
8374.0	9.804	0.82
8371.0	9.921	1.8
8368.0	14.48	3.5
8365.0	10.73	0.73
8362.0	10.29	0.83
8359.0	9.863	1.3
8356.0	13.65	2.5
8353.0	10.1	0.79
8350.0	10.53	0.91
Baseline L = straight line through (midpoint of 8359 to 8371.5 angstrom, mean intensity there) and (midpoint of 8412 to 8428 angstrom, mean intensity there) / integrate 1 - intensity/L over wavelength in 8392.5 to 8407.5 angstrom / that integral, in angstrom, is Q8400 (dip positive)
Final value 2.0 angstrom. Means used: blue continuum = 11.3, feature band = 9.1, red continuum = 10.1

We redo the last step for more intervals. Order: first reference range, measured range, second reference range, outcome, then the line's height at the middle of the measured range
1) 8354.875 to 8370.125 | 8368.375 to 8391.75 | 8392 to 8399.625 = 2.11 angstrom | 10.8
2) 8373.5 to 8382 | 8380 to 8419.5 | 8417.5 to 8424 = 3.66 angstrom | 10.2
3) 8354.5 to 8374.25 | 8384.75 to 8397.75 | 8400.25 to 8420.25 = 0.90 angstrom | 10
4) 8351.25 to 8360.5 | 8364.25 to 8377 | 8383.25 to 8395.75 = -1.02 angstrom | 10.2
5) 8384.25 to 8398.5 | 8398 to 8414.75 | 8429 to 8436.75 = 0.75 angstrom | 9.3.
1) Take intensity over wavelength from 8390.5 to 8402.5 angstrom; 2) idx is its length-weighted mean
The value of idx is 9.52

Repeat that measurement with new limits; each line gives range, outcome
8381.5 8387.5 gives 8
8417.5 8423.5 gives 10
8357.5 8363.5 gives 10.1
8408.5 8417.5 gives 9.54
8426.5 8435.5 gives 9.27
